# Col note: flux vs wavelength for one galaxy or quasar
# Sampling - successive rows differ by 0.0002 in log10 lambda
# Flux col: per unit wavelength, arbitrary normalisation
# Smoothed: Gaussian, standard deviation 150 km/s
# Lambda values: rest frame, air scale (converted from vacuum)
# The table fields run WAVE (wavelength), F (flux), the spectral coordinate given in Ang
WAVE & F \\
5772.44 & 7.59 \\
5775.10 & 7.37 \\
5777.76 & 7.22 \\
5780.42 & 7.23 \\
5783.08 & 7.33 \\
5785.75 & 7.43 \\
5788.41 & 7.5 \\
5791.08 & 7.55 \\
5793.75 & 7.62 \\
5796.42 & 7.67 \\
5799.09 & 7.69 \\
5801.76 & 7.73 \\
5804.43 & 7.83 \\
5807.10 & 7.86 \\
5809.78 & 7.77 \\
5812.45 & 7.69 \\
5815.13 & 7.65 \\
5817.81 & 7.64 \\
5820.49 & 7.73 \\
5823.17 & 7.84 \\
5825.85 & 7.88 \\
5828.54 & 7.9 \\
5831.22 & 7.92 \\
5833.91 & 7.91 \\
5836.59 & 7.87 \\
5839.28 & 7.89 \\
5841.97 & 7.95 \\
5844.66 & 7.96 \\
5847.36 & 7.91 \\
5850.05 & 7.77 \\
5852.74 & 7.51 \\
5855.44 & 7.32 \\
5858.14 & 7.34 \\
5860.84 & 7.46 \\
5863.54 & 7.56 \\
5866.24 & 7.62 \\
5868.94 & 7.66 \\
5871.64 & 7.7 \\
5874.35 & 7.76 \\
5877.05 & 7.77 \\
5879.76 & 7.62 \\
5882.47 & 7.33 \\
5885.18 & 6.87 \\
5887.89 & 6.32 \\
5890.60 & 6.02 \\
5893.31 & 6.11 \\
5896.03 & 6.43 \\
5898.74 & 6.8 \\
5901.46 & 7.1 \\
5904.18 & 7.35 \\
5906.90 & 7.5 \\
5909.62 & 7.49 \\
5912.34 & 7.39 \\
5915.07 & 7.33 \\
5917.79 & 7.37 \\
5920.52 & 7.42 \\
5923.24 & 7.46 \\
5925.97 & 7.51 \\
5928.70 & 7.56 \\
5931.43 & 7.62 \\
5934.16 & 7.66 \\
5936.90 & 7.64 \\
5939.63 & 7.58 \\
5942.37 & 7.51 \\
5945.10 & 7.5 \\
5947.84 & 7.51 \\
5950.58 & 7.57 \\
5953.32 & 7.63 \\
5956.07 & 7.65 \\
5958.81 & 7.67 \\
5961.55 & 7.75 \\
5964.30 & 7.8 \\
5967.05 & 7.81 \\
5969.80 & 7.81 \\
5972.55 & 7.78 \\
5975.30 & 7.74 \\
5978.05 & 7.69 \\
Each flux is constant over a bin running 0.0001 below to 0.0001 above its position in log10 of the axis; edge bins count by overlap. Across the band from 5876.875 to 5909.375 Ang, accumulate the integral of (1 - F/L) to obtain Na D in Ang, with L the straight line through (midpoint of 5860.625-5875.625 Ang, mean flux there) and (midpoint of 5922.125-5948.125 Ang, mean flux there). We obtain 2.9 Ang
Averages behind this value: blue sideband 7.64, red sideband 7.56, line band 6.92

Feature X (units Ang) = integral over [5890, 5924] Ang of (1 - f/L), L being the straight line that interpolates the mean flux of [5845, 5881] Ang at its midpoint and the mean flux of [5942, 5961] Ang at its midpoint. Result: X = 2.4 Ang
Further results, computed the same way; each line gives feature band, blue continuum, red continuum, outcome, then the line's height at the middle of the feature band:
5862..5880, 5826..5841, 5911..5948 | 0.17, 7.74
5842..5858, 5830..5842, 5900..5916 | 0.23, 7.8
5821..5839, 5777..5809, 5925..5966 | -0.72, 7.58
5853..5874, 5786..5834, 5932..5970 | 0.45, 7.7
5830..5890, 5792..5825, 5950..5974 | 1.21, 7.73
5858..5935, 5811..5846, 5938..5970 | 4.52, 7.73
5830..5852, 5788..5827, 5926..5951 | -0.60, 7.68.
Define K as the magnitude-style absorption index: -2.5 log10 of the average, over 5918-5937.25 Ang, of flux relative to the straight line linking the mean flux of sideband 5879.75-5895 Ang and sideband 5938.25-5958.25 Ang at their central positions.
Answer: -0.04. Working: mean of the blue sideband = 6.62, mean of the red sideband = 7.57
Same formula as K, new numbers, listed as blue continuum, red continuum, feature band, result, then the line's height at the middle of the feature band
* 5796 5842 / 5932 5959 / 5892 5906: 0.133 mag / 7.67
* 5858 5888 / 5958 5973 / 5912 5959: 0.020 mag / 7.67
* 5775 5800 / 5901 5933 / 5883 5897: 0.163 mag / 7.44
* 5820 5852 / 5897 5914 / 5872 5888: 0.016 mag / 7.48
